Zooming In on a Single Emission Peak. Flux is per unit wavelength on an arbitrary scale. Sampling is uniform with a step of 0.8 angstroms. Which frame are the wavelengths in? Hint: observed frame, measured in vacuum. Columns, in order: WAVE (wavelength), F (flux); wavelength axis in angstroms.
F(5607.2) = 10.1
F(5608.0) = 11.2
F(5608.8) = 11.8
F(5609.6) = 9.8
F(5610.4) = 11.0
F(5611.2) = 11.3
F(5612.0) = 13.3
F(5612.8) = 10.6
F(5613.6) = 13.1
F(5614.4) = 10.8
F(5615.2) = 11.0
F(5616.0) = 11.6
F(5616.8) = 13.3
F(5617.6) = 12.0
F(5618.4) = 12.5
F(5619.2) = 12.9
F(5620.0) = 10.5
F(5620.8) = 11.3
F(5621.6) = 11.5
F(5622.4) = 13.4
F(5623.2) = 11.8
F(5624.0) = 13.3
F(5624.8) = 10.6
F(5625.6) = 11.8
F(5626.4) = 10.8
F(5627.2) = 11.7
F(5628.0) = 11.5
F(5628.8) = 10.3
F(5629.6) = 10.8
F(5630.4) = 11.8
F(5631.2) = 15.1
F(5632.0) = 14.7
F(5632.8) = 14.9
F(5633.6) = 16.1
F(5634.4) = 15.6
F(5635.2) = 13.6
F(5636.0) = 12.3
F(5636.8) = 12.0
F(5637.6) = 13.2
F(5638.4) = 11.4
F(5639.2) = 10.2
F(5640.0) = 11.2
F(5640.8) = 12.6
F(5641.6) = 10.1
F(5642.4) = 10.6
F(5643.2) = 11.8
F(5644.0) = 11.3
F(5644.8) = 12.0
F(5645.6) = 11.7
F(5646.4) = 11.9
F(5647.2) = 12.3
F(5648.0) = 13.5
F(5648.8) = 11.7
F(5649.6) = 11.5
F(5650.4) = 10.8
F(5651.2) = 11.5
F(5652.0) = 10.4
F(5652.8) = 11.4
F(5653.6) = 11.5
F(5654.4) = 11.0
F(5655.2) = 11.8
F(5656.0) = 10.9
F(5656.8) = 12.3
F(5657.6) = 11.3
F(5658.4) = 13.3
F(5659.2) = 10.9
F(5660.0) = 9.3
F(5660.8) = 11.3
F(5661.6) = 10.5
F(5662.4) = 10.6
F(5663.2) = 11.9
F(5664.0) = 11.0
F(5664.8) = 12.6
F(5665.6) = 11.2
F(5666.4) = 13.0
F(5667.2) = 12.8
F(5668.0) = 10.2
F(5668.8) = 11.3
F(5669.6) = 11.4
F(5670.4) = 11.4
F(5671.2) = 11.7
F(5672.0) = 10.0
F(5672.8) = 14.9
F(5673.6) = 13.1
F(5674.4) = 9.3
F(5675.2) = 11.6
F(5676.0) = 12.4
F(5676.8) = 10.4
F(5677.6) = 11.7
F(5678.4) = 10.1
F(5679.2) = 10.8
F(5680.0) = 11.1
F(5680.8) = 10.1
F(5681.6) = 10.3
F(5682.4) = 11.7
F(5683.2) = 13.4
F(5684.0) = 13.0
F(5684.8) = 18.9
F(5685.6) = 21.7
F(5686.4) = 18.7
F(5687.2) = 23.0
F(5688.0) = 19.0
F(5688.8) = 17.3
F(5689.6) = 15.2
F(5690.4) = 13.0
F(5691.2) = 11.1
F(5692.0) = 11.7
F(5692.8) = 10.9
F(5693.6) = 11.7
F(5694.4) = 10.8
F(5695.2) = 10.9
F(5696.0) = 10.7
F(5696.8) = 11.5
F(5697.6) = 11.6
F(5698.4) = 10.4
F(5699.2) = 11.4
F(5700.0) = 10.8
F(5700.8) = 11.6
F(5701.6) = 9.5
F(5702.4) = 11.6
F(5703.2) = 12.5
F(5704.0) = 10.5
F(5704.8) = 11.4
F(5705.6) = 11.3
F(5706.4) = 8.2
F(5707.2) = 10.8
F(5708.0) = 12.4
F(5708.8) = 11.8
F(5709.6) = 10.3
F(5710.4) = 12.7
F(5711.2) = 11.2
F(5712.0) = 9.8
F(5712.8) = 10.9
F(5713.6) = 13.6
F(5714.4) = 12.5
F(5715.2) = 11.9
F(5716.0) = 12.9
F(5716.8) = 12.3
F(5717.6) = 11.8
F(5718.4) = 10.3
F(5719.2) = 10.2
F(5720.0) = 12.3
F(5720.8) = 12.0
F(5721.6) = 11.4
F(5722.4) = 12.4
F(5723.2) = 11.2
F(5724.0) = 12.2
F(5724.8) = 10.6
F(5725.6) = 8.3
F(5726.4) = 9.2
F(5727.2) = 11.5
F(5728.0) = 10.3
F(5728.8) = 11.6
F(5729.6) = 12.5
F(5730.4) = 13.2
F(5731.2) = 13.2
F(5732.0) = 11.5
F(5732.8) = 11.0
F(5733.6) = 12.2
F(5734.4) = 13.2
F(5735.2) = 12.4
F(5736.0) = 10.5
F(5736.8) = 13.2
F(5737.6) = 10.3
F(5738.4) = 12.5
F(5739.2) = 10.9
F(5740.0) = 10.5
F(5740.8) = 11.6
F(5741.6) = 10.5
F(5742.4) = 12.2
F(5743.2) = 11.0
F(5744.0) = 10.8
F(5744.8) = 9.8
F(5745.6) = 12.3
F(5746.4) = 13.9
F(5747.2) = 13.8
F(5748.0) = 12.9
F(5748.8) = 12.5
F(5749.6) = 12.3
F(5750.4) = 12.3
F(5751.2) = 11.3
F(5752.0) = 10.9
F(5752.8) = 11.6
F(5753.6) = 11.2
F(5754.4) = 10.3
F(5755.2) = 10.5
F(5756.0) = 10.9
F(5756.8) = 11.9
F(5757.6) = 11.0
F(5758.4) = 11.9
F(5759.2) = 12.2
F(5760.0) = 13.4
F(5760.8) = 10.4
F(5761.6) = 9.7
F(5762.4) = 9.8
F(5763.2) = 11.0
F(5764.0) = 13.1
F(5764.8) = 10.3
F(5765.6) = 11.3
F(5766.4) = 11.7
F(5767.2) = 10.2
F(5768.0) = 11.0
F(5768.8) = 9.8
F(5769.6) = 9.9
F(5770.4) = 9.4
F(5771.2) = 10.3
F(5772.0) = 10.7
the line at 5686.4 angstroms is [O III]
